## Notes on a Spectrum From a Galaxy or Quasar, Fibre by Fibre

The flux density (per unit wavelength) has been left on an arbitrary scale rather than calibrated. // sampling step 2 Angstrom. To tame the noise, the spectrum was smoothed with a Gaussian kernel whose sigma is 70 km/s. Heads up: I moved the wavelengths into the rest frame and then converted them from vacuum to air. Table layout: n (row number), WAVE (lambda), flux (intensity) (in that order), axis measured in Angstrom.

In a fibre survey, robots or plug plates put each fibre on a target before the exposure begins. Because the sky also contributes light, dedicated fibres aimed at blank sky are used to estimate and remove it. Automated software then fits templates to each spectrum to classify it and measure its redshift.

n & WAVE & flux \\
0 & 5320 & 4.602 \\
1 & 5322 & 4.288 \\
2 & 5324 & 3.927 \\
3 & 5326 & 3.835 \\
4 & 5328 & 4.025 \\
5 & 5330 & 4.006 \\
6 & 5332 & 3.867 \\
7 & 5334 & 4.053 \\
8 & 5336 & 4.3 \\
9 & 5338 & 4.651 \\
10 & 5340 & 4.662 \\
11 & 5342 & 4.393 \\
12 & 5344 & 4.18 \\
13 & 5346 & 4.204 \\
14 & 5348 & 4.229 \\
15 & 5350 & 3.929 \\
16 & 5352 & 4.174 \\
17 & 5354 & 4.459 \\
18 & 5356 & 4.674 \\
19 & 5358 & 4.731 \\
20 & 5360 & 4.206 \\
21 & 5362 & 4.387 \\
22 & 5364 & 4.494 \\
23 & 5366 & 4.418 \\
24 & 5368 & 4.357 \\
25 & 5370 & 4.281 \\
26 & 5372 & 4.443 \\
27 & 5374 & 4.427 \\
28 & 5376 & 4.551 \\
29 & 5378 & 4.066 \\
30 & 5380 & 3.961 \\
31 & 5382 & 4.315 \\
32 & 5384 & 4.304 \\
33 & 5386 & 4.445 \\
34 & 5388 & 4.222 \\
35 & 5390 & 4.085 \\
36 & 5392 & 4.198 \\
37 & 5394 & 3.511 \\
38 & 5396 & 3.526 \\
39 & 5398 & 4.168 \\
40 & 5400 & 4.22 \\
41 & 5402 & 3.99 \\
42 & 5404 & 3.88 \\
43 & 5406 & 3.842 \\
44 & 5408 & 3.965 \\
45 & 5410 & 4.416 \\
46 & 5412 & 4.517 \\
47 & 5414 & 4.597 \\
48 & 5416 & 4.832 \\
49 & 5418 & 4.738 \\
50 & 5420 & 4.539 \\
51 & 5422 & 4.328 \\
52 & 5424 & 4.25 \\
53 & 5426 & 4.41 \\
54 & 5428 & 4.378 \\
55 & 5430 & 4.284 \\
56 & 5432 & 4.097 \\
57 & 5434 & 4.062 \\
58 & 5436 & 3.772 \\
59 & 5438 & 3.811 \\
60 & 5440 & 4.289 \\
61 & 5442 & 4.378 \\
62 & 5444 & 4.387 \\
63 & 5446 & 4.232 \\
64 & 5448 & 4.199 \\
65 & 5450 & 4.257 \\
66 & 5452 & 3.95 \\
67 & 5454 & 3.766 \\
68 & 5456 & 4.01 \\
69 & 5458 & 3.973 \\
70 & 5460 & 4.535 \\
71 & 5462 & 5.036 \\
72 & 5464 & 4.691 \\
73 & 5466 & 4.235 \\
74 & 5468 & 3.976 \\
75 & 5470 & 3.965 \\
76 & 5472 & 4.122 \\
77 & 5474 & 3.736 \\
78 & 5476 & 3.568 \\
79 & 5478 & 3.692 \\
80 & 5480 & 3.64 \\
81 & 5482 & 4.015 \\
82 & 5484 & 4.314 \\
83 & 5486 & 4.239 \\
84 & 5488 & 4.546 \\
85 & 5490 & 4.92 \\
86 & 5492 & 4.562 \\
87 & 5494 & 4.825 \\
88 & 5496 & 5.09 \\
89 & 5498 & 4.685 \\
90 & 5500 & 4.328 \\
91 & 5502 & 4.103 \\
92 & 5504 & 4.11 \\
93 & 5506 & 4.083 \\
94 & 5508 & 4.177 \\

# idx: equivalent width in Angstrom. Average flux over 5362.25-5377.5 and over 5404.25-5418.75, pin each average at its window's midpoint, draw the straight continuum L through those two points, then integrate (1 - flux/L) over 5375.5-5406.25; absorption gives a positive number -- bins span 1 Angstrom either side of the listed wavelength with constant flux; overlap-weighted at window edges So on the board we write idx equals 2.2 Angstrom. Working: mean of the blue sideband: 4.41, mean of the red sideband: 4.38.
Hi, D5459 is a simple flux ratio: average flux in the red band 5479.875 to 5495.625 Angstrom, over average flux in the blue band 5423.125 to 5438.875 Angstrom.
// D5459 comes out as 1.1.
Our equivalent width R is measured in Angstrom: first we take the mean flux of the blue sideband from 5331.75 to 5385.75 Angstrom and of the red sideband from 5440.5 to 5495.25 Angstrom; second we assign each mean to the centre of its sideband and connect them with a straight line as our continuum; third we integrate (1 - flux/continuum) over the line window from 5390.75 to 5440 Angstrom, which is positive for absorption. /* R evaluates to 1.0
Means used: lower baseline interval 4.33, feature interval 4.18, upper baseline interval 4.22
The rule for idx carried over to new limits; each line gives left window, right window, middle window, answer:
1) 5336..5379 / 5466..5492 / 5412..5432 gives -1.2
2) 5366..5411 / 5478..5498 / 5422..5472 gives 1.3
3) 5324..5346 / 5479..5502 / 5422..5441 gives 0.8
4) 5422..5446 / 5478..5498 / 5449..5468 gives 0.2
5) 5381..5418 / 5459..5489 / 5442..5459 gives 0.2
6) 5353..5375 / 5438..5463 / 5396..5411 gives 1.1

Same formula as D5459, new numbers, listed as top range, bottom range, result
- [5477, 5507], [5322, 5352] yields 1.04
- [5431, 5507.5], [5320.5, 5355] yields 1.01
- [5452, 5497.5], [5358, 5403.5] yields 1.01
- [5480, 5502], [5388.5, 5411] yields 1.13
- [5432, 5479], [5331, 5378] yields 0.95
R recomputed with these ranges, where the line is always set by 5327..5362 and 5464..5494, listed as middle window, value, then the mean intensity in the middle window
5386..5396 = 0.6 Angstrom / 4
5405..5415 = -0.1 Angstrom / 4.27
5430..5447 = 0.2 Angstrom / 4.14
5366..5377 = -0.4 Angstrom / 4.41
